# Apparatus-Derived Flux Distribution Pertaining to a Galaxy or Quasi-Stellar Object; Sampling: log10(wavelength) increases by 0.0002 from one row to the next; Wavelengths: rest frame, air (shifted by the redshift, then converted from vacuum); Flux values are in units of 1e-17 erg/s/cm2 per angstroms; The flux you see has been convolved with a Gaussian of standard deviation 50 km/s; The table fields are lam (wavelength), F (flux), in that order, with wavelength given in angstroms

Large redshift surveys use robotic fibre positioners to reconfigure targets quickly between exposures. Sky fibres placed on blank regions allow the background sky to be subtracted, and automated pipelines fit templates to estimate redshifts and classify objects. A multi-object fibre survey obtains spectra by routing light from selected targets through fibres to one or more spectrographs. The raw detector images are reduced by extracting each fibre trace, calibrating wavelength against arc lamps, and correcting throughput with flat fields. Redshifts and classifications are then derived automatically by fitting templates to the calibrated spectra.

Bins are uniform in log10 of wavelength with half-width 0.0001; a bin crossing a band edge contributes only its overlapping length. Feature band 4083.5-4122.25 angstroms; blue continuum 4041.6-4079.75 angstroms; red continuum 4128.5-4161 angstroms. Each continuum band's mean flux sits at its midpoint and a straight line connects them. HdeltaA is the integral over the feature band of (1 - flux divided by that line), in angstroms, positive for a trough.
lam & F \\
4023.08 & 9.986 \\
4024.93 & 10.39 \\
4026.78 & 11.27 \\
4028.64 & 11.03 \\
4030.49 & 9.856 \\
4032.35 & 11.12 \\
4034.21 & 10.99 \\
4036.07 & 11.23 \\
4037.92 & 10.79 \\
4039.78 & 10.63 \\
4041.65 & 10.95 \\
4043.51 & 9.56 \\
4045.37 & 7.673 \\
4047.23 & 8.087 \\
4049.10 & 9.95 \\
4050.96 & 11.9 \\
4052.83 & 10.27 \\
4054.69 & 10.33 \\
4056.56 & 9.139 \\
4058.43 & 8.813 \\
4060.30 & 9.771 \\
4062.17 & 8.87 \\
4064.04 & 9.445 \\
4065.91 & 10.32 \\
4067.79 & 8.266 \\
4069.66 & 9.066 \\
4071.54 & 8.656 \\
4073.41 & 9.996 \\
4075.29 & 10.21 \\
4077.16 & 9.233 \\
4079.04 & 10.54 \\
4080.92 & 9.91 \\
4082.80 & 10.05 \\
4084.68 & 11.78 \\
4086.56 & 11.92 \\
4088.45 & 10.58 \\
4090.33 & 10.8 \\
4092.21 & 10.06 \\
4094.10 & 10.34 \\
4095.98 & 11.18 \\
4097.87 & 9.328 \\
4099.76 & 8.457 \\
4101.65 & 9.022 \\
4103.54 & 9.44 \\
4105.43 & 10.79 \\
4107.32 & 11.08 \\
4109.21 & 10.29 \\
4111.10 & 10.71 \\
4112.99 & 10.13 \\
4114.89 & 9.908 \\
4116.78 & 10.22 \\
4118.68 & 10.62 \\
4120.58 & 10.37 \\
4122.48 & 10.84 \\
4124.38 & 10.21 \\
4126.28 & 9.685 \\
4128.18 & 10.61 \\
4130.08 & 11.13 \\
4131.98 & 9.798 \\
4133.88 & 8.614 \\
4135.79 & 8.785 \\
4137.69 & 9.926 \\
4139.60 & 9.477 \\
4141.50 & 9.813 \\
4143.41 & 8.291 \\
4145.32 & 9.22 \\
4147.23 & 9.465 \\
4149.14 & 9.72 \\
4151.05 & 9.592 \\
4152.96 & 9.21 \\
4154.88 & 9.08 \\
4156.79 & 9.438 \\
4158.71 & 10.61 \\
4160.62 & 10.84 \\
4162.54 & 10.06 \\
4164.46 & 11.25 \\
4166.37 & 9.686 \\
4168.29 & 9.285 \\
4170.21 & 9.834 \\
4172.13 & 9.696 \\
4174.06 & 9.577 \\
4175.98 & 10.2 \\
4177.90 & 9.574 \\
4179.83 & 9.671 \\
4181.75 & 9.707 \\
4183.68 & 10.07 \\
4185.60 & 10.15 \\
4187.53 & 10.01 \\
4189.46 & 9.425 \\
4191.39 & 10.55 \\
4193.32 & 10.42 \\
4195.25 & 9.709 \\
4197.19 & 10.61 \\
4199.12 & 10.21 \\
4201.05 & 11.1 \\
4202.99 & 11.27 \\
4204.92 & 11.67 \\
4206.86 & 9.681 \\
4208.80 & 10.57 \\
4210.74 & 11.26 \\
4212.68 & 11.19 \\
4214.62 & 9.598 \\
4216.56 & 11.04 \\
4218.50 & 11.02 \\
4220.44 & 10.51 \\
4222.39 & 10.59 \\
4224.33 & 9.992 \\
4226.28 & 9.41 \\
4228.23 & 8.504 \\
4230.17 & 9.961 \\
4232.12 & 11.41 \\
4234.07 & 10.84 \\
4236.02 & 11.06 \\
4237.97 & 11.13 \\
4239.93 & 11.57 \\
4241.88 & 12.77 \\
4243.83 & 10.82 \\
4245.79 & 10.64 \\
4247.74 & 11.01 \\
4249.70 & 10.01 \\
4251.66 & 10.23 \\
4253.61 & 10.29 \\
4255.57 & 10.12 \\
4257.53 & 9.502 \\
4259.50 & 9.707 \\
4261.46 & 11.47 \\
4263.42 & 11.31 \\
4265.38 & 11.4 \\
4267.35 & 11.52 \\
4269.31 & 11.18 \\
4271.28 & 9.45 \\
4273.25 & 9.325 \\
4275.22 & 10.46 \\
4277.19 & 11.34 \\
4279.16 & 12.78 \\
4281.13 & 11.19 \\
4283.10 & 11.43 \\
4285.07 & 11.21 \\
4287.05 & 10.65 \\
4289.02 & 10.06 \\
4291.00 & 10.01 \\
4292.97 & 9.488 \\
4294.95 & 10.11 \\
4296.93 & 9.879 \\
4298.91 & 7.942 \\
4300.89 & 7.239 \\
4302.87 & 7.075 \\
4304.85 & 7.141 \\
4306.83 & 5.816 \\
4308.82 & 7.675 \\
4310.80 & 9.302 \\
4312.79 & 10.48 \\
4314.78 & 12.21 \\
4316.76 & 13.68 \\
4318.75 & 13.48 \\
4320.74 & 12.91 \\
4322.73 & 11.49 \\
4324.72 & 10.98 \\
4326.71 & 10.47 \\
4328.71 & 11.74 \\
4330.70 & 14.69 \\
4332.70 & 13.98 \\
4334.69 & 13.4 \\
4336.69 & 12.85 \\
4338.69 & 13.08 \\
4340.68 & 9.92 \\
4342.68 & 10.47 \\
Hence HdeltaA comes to -3.2 angstroms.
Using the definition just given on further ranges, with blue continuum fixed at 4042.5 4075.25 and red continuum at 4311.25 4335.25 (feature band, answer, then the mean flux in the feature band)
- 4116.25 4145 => 1.0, 9.87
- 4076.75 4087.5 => -1.0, 10.6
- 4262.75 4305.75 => 6.6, 10.1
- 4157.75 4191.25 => 2.3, 9.99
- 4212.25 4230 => 1.7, 10.2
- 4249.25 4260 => 1.5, 9.98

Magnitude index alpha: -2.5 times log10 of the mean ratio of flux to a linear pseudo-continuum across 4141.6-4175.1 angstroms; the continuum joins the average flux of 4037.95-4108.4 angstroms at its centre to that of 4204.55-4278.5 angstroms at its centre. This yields 0.06 mag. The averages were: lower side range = 9.92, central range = 9.7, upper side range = 10.6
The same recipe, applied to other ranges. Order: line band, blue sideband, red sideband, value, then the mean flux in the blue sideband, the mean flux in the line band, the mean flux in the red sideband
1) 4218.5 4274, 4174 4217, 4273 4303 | -0.038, 10.3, 10.6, 10.1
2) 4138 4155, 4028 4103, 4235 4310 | 0.079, 10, 9.35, 10.2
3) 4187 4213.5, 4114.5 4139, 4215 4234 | -0.034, 10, 10.6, 10.3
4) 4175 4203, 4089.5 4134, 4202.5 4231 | 0.022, 10.2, 10.1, 10.4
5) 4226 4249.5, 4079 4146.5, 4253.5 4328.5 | -0.054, 10.1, 10.8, 10.3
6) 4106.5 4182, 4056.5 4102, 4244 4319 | 0.006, 9.85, 9.9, 10.2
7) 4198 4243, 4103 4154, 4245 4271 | -0.031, 9.93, 10.7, 10.6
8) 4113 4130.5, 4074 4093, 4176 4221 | 0.011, 10.5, 10.4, 10.4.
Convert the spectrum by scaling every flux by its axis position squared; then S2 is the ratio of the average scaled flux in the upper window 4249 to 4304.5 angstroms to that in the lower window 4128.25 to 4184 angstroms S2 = 1.1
